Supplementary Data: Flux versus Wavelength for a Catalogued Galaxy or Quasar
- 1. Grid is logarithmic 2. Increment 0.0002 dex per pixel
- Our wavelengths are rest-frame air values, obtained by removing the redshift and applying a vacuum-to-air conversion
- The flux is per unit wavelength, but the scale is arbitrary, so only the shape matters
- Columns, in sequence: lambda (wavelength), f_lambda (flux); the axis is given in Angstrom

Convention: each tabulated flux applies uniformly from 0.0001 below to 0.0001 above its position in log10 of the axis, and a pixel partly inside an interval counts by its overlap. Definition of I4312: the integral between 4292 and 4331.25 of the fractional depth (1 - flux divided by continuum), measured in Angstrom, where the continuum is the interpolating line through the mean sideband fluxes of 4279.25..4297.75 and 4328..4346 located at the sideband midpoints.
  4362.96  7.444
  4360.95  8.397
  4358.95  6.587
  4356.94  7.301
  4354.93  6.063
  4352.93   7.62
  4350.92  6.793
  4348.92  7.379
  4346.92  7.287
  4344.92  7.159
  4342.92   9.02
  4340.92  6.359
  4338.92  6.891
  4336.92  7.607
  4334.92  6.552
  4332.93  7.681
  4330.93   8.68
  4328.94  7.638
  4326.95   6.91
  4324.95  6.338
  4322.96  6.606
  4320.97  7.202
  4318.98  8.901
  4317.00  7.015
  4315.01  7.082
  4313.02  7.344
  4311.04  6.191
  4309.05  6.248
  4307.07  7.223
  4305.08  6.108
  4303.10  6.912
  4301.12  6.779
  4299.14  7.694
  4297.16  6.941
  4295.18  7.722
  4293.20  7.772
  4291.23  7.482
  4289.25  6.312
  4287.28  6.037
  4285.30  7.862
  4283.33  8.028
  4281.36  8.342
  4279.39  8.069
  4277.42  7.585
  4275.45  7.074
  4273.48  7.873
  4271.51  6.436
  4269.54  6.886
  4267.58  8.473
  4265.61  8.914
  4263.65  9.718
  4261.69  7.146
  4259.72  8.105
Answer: 1.7 Angstrom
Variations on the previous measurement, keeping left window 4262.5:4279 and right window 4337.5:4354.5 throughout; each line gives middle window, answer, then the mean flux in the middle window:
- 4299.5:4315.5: 1.7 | 6.76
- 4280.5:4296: 0.6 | 7.44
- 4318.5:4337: 0.2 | 7.36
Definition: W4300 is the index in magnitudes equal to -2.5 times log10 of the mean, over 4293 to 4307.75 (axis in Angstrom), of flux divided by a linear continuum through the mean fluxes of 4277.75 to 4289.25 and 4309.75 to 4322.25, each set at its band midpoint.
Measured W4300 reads 0.044 mag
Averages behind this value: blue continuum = 7.55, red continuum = 7.25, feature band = 7.1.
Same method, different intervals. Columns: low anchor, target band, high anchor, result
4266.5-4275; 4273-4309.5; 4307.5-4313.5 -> -0.04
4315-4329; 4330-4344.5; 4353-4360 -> -0.07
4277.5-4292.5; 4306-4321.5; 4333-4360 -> 0.03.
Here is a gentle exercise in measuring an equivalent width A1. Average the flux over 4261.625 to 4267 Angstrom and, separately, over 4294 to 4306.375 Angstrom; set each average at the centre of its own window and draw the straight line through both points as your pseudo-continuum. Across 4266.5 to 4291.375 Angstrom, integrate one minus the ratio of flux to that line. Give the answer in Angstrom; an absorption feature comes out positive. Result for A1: 2.1 Angstrom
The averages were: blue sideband 8.83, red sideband 7.04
